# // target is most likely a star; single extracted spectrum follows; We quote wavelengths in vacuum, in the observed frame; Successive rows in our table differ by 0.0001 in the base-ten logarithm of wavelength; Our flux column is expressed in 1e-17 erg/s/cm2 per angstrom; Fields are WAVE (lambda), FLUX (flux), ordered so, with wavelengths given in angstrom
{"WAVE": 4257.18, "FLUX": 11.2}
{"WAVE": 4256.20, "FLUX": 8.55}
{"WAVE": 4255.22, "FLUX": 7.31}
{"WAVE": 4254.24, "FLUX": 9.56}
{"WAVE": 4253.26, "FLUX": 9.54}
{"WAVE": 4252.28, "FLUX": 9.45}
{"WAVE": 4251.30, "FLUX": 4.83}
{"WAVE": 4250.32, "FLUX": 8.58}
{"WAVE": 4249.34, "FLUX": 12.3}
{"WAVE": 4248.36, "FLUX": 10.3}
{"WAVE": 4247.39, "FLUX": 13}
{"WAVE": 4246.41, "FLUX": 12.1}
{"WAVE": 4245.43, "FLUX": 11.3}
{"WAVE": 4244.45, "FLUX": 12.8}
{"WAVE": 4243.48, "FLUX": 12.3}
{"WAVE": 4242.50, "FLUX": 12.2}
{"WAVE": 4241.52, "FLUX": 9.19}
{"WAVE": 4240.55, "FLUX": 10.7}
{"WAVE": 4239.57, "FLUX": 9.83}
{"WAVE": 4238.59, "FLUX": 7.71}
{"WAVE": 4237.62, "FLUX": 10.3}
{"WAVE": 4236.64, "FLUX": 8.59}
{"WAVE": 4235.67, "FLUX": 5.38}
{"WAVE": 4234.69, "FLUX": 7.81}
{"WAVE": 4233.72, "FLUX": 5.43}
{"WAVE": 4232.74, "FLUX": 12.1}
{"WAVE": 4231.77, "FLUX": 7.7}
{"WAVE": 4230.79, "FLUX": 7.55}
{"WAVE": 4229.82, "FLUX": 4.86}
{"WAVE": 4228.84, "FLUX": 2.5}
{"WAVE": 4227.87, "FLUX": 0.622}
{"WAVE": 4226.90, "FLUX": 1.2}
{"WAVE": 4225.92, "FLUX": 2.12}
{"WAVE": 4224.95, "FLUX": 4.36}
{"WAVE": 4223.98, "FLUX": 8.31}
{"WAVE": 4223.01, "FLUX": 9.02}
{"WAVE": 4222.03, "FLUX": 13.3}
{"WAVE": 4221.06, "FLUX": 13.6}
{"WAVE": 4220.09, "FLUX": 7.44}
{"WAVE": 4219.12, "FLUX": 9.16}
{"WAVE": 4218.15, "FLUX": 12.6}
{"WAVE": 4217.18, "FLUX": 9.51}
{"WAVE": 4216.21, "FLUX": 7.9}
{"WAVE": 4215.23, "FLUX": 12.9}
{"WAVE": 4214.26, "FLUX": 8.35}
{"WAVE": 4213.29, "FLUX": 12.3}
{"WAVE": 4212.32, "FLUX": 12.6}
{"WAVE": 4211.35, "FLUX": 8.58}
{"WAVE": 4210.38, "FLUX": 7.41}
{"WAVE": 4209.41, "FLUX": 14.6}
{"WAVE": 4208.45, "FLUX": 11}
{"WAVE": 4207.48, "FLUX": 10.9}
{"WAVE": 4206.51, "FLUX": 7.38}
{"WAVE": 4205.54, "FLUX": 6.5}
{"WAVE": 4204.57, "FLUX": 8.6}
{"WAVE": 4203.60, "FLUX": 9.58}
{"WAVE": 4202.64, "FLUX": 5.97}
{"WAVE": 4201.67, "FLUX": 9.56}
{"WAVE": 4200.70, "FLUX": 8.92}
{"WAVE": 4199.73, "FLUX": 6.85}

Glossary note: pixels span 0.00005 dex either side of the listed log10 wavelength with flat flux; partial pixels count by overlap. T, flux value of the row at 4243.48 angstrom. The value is 12.3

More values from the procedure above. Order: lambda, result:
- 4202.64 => 5.97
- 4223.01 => 9.02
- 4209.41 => 14.6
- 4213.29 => 12.3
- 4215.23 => 12.9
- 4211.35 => 8.58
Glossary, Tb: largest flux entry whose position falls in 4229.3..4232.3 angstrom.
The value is 7.7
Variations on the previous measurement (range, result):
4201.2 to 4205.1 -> 9.58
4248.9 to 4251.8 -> 12.3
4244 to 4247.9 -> 13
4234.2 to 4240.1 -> 10.3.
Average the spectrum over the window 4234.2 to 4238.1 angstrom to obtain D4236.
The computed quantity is 8.01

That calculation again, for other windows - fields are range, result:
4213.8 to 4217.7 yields 9.68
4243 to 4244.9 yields 12.6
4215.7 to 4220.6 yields 9.35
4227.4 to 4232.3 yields 4.73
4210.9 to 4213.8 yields 11.2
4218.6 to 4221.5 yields 10.1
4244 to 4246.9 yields 12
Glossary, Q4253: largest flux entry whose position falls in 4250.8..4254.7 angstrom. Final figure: 9.56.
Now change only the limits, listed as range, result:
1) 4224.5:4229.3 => 4.36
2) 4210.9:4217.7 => 12.9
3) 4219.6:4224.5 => 13.6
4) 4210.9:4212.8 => 12.6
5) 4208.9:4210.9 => 14.6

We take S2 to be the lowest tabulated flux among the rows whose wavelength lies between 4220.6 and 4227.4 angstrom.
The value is 1.2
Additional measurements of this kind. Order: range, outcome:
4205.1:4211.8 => 6.5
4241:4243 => 9.19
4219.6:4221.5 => 7.44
